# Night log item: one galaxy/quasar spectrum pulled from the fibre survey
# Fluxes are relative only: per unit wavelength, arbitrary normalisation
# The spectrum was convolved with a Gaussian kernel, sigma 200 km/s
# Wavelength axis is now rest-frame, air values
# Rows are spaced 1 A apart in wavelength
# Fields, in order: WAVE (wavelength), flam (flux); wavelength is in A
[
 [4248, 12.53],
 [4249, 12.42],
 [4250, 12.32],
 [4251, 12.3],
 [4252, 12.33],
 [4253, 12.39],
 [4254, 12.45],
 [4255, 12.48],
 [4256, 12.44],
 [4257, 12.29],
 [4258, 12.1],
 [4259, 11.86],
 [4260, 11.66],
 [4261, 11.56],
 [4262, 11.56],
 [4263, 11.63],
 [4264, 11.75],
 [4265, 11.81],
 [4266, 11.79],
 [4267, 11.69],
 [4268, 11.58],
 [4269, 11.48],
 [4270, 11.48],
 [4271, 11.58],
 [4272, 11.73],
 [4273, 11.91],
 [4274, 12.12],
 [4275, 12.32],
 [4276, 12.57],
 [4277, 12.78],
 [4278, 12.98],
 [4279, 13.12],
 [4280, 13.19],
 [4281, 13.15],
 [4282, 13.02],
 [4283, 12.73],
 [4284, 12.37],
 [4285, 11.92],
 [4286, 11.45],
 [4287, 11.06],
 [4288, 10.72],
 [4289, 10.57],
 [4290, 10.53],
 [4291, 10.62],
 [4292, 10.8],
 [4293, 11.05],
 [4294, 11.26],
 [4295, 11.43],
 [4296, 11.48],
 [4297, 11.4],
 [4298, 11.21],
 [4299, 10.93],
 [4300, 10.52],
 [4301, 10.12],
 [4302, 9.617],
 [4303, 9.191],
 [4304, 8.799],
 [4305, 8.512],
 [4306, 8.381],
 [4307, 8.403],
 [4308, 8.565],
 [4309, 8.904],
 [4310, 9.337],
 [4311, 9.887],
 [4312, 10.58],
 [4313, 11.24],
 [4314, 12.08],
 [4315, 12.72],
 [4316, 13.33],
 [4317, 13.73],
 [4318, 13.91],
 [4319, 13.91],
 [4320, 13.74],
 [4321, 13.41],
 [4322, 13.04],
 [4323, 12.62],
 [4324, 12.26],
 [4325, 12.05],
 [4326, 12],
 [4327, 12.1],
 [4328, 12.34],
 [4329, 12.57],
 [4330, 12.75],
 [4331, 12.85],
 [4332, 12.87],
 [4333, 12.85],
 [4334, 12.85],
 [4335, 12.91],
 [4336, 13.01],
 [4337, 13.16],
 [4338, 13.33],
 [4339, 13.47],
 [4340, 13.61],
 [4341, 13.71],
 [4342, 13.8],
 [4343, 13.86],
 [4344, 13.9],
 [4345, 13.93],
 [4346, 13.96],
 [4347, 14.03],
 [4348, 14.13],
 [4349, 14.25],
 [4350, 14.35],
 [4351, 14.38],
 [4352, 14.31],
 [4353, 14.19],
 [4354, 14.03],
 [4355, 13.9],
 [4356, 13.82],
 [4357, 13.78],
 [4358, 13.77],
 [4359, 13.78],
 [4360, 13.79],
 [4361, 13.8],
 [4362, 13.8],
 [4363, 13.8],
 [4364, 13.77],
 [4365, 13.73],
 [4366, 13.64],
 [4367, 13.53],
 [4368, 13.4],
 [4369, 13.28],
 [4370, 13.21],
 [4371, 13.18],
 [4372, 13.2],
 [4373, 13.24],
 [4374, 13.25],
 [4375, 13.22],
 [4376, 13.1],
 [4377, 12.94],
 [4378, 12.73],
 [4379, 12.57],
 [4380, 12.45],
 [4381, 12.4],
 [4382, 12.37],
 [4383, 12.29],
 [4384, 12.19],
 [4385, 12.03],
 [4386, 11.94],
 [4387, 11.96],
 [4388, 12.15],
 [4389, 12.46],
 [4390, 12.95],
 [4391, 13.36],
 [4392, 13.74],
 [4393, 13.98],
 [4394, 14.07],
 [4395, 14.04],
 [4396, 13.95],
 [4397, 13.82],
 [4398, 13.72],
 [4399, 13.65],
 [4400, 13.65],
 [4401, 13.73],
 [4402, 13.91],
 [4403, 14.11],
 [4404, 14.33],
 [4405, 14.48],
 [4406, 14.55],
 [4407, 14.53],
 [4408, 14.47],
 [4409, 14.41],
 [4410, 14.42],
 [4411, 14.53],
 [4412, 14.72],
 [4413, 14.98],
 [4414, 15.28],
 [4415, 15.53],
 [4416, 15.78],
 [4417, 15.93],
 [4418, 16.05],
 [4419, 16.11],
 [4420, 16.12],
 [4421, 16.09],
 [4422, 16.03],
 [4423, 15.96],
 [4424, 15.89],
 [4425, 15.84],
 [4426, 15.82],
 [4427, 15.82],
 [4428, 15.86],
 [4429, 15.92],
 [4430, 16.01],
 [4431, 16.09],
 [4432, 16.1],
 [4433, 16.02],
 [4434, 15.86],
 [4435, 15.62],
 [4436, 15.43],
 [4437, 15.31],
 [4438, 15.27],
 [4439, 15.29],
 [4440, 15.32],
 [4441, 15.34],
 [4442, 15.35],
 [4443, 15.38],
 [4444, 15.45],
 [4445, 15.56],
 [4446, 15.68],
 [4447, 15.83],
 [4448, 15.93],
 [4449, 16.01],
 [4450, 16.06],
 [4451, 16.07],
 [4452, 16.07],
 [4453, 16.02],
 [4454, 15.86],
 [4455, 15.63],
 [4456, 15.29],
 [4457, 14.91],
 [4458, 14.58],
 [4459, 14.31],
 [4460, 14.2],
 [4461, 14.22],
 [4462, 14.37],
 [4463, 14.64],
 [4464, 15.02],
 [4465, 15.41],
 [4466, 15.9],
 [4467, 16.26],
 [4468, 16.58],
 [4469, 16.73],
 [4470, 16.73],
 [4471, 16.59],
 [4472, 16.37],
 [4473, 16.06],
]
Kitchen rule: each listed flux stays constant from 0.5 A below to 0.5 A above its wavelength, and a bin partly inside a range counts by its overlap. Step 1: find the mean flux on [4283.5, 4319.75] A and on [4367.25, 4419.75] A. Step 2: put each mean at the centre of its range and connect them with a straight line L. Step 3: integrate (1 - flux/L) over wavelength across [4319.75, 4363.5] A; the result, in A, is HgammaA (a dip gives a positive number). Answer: -4.8 A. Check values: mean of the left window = 10.9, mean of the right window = 13.7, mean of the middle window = 13.4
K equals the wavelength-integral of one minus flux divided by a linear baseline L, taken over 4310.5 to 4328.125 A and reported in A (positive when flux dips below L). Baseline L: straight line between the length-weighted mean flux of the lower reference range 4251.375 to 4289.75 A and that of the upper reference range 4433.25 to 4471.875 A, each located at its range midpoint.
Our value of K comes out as 0.64 A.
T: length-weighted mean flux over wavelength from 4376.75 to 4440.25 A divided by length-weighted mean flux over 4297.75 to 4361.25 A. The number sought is 1.16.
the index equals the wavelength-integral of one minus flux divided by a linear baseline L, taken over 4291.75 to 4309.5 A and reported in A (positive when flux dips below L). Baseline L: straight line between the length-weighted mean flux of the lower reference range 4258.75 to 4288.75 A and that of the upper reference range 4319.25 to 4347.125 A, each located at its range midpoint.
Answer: 3.5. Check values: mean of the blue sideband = 12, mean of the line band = 10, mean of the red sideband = 13.1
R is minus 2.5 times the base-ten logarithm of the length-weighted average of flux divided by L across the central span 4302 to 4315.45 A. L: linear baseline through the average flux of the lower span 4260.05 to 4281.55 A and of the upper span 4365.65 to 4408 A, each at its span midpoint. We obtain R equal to 0.27 mag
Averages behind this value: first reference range 12.1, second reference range 13.3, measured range 9.72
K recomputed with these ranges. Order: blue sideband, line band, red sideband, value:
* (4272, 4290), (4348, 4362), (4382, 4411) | -1.04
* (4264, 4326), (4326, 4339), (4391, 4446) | -0.22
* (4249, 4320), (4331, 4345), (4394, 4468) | -0.50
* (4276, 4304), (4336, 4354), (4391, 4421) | -1.34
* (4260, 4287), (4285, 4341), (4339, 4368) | 6.10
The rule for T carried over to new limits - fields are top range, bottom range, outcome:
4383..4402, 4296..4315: 1.32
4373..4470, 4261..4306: 1.29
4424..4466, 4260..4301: 1.32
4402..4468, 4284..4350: 1.29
